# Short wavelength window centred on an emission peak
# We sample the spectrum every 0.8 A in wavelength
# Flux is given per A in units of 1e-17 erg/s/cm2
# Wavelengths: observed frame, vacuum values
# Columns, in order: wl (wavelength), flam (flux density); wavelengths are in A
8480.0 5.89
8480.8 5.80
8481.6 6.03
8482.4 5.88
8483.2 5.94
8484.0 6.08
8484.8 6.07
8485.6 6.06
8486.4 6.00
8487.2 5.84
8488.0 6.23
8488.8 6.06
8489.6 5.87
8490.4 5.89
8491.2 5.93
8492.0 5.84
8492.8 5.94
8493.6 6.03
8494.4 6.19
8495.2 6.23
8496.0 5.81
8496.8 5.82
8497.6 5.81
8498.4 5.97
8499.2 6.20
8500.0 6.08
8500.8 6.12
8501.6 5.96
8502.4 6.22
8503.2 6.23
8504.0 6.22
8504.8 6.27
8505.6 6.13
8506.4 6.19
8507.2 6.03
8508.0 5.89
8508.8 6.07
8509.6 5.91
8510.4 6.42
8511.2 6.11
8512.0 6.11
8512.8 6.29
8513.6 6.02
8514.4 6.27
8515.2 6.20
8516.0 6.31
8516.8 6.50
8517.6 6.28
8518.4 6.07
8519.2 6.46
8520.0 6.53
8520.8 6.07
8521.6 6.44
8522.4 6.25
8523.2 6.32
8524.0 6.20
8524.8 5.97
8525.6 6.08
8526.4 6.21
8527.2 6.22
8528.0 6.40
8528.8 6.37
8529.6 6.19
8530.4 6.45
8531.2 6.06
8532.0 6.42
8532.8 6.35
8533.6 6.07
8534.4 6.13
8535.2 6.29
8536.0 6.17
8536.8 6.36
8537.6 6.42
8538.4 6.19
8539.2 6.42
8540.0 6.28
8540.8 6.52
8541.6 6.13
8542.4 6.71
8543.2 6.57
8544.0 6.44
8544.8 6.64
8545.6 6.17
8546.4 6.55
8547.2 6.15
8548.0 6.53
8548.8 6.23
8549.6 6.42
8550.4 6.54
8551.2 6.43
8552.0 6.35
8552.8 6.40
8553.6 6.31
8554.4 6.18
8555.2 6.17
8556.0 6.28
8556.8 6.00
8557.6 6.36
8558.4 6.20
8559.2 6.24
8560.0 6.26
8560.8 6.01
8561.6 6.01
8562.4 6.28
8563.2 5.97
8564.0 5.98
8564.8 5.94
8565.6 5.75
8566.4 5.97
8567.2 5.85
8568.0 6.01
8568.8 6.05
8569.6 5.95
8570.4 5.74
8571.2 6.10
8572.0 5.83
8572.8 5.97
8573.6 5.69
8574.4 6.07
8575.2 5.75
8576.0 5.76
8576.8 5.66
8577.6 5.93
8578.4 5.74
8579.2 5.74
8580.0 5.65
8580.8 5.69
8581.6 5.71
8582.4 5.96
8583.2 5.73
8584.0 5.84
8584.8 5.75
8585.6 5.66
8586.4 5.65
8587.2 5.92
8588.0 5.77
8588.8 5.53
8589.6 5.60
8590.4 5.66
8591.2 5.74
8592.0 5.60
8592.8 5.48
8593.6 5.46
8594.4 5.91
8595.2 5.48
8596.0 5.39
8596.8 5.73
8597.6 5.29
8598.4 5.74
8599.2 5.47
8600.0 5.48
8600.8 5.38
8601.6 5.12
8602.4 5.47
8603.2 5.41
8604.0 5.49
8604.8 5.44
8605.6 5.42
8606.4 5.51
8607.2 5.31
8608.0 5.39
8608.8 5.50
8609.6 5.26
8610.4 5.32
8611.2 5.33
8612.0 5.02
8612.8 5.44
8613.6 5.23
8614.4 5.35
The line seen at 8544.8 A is C III]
